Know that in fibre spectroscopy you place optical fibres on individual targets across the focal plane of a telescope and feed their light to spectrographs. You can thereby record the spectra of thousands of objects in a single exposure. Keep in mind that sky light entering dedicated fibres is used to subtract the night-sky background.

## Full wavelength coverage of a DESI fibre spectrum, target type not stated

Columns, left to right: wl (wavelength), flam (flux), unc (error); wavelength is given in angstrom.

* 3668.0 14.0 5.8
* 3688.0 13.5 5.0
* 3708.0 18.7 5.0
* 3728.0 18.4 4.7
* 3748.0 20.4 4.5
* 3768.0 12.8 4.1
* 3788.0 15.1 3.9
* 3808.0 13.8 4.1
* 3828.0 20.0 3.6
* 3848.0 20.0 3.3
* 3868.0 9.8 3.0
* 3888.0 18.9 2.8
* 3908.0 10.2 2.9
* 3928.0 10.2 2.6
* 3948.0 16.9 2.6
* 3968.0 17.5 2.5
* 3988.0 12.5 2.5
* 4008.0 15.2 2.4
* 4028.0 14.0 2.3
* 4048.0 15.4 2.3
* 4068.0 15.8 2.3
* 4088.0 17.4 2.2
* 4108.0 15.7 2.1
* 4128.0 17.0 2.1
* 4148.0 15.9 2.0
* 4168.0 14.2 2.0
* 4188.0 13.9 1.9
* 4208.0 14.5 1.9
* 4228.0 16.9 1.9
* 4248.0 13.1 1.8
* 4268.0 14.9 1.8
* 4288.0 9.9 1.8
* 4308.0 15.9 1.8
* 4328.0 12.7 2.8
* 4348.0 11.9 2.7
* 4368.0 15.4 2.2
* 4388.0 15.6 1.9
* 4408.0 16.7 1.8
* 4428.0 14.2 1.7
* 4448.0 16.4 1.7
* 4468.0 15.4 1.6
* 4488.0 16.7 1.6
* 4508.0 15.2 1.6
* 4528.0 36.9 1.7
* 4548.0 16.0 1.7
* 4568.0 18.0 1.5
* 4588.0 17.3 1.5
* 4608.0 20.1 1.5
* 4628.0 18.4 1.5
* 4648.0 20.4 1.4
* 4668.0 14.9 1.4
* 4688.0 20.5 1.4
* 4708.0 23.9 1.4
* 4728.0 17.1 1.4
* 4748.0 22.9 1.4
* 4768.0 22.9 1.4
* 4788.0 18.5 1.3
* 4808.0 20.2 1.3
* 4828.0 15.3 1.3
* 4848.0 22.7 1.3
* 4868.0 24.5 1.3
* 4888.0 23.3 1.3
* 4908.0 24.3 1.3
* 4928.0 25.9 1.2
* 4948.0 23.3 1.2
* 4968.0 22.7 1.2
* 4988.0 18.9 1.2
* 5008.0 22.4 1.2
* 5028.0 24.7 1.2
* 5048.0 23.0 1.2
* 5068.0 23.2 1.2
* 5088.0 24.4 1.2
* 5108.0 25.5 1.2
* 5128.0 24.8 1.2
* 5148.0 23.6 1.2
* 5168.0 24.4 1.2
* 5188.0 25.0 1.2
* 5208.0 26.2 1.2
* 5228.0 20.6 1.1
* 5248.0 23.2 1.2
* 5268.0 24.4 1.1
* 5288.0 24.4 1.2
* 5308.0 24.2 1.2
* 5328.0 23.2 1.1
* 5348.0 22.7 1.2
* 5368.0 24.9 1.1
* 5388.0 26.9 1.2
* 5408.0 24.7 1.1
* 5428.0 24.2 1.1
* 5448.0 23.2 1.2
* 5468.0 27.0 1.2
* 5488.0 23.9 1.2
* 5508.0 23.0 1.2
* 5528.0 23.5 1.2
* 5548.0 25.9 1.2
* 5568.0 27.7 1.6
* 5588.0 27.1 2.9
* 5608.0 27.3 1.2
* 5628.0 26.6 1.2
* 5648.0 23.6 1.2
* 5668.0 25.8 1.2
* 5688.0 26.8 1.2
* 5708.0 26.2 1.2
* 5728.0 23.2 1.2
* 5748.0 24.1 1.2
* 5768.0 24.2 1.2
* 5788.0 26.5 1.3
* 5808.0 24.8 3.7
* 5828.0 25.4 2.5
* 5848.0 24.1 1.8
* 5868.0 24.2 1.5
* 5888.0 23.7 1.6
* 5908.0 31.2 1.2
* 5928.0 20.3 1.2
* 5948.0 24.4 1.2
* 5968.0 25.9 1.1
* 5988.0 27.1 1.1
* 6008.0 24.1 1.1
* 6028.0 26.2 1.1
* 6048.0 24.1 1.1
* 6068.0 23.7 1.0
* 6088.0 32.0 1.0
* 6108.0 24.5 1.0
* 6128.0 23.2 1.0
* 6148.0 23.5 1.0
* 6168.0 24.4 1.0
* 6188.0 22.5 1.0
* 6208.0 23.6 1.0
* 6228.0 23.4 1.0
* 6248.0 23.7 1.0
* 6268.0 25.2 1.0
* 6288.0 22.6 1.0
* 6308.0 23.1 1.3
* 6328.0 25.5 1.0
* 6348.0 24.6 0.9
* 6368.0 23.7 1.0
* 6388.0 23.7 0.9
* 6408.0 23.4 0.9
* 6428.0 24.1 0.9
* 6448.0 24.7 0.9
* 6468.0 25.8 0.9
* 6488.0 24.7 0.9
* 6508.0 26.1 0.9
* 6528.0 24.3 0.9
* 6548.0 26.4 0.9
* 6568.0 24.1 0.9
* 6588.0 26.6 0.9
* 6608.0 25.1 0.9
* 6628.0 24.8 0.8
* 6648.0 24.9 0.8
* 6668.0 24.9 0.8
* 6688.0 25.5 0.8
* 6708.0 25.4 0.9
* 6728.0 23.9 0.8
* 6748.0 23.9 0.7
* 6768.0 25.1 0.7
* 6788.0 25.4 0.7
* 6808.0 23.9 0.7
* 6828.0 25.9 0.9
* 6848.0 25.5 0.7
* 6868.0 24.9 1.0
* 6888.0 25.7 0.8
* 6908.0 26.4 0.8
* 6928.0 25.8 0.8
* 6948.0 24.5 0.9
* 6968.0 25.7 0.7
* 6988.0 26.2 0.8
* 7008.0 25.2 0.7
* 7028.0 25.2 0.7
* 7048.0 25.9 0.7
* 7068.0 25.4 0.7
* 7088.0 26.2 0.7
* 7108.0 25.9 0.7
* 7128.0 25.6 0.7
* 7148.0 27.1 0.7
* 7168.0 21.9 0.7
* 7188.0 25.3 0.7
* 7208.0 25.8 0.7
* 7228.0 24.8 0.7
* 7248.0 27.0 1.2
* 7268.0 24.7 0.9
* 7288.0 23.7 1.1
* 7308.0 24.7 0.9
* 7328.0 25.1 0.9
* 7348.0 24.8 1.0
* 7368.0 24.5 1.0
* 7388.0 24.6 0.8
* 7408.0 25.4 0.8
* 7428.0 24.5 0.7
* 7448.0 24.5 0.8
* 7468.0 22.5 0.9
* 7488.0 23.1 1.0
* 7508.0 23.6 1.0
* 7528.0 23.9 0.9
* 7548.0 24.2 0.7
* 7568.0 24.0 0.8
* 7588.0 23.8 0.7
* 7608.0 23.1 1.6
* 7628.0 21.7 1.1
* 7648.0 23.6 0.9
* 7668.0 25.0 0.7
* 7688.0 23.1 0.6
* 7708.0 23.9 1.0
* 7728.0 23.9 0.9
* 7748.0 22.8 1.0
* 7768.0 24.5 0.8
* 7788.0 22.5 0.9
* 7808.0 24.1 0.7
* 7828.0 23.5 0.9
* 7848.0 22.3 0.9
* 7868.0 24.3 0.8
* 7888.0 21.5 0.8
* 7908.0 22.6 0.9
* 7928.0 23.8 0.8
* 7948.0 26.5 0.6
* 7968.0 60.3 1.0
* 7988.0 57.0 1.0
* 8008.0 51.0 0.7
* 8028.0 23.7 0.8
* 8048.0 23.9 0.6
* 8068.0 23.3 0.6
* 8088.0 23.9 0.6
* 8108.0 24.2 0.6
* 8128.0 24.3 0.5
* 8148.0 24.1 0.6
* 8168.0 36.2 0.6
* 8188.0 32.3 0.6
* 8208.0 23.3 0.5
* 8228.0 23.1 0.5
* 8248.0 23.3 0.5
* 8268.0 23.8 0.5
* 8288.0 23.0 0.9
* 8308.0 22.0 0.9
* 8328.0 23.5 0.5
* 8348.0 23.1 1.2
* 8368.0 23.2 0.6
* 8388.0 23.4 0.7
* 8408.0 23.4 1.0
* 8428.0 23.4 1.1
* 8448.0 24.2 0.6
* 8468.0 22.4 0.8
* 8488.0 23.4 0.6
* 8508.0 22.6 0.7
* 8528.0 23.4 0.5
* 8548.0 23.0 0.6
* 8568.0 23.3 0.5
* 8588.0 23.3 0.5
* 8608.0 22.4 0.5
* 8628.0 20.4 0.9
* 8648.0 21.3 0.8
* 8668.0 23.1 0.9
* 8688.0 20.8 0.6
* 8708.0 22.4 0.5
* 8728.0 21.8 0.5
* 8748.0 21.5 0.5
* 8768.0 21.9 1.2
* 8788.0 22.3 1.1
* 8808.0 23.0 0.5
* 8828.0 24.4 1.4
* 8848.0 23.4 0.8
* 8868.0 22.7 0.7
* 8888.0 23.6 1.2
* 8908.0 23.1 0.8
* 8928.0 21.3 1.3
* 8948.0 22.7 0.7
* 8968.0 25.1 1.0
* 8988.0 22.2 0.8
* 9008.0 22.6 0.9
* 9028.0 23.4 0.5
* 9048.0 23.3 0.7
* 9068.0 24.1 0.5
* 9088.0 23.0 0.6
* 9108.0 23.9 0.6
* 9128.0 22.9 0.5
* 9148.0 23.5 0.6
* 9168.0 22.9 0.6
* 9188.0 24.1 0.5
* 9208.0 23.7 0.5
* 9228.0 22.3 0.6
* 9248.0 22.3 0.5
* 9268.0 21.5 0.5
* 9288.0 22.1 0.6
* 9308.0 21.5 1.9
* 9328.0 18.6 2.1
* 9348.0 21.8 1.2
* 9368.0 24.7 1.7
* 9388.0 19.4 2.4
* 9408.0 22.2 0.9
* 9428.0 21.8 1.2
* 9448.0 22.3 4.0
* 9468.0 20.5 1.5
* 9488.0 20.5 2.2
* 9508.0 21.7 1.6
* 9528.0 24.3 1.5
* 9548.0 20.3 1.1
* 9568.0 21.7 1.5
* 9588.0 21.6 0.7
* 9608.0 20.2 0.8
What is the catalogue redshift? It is 0.22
